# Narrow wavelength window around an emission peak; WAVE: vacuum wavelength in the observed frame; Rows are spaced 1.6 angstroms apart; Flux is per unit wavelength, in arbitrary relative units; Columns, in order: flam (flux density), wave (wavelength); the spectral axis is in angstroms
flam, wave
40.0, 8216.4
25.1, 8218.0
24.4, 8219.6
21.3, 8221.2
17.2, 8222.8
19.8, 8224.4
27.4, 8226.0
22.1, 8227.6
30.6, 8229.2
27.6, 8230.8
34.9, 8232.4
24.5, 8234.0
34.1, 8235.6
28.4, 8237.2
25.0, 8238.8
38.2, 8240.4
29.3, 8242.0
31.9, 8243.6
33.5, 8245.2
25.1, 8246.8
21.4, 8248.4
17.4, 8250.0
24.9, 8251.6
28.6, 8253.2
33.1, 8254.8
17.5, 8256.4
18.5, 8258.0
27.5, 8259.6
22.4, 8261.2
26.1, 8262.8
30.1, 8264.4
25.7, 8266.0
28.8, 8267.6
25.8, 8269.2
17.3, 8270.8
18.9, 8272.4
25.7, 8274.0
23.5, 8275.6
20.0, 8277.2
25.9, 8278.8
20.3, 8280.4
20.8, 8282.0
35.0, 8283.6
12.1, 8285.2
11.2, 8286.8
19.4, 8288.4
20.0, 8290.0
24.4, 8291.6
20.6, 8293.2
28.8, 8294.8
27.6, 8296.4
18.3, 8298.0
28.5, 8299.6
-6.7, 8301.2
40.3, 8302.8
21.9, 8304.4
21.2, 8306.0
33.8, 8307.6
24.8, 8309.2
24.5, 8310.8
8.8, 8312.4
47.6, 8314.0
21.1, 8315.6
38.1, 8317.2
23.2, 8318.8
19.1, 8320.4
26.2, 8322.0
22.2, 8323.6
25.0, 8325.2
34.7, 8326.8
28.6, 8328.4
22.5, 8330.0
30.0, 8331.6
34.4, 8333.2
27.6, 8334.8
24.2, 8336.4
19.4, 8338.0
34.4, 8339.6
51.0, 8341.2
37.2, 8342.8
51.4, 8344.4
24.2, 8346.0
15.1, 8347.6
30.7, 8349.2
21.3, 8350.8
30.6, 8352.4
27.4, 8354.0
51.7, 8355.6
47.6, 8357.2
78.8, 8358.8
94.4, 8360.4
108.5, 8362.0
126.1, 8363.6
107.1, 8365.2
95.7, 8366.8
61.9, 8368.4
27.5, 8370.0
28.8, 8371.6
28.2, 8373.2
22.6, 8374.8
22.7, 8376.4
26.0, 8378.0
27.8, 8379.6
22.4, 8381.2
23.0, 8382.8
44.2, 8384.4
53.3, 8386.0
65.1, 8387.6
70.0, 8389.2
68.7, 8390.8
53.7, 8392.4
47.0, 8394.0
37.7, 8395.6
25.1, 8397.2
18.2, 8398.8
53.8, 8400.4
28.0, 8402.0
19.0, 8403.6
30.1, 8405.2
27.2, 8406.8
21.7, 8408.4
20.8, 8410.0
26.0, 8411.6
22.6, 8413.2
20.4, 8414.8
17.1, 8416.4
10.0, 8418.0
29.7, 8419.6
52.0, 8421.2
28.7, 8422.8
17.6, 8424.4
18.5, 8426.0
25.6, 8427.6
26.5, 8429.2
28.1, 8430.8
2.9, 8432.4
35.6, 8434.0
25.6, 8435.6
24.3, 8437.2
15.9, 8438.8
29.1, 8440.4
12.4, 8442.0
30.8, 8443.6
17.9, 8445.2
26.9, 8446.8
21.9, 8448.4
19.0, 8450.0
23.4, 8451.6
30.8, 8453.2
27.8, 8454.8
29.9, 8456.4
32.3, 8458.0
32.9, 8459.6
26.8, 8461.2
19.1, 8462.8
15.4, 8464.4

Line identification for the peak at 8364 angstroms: Halpha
